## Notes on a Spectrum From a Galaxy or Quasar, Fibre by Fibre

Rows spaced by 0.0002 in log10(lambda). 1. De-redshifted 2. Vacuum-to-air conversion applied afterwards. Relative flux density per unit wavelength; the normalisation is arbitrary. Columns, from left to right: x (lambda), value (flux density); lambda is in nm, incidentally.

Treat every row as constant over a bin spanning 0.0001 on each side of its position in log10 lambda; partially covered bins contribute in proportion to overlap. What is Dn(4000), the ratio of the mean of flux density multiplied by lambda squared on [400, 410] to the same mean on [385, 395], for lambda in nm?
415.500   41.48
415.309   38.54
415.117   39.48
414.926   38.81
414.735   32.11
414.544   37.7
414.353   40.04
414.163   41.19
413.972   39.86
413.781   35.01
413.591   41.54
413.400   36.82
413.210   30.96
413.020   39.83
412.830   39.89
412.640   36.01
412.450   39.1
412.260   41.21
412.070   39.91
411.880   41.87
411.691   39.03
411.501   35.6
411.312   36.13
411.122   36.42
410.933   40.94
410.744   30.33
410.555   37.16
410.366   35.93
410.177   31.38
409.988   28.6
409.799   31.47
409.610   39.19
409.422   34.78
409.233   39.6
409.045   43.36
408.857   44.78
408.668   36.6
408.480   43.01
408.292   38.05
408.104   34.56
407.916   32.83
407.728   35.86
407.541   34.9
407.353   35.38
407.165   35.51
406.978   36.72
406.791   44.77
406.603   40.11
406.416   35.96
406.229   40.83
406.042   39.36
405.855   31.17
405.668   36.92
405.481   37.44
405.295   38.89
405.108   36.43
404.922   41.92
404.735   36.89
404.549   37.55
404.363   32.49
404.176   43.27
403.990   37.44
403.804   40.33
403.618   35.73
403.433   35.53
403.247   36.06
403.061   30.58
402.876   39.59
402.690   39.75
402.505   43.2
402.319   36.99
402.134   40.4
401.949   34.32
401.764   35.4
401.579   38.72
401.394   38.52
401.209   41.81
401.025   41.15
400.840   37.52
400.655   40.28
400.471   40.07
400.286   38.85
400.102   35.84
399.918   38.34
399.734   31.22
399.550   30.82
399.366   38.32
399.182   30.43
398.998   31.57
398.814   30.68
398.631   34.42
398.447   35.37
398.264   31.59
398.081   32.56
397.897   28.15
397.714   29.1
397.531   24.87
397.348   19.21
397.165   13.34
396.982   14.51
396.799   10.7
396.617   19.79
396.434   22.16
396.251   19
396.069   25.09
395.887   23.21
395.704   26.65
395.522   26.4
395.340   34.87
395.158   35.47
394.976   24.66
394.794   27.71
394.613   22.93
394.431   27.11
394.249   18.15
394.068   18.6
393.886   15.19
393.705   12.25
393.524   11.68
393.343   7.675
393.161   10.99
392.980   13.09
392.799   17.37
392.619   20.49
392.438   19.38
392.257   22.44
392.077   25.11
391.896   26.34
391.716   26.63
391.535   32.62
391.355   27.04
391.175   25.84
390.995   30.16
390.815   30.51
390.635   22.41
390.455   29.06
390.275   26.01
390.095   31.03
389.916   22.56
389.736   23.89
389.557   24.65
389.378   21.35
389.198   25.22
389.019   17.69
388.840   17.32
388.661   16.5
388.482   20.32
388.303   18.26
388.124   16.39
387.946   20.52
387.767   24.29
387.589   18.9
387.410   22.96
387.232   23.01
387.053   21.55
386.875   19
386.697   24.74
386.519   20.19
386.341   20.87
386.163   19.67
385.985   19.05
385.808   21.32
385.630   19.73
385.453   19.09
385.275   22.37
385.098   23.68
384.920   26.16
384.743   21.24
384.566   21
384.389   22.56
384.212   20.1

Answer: 1.9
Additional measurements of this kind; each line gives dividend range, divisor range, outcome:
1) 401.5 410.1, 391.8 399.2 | 1.72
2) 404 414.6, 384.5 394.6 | 1.93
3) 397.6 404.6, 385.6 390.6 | 1.78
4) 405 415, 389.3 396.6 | 1.76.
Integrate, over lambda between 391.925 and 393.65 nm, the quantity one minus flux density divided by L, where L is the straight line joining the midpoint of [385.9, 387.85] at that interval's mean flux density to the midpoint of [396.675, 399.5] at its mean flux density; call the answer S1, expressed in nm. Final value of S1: 0.53 nm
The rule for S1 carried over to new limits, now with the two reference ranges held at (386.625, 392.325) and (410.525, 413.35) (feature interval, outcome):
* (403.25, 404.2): -0.157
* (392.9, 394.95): 0.724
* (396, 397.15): 0.407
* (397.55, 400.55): -0.379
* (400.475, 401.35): -0.266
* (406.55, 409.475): -0.251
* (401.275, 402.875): -0.359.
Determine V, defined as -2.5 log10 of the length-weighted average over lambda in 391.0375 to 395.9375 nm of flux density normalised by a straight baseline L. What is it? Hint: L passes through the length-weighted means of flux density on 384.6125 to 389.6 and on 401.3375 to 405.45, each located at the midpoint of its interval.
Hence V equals 0.23 mag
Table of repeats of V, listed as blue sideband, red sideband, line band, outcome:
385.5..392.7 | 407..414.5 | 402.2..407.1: -0.14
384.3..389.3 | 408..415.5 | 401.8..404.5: -0.18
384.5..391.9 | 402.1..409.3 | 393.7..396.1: 0.17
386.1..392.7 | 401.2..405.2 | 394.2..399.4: 0.19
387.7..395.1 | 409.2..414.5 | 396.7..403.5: -0.17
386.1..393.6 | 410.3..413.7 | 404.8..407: -0.15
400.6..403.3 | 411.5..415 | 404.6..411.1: 0.03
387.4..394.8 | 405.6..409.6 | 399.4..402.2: -0.20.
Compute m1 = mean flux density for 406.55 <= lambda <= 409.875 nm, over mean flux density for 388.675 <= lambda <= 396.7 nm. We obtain 1.7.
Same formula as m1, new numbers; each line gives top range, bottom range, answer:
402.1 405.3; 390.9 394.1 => 1.88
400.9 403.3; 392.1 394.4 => 2.36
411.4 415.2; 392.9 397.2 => 1.90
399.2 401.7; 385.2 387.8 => 1.79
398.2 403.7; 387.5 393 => 1.58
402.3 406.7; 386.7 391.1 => 1.66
